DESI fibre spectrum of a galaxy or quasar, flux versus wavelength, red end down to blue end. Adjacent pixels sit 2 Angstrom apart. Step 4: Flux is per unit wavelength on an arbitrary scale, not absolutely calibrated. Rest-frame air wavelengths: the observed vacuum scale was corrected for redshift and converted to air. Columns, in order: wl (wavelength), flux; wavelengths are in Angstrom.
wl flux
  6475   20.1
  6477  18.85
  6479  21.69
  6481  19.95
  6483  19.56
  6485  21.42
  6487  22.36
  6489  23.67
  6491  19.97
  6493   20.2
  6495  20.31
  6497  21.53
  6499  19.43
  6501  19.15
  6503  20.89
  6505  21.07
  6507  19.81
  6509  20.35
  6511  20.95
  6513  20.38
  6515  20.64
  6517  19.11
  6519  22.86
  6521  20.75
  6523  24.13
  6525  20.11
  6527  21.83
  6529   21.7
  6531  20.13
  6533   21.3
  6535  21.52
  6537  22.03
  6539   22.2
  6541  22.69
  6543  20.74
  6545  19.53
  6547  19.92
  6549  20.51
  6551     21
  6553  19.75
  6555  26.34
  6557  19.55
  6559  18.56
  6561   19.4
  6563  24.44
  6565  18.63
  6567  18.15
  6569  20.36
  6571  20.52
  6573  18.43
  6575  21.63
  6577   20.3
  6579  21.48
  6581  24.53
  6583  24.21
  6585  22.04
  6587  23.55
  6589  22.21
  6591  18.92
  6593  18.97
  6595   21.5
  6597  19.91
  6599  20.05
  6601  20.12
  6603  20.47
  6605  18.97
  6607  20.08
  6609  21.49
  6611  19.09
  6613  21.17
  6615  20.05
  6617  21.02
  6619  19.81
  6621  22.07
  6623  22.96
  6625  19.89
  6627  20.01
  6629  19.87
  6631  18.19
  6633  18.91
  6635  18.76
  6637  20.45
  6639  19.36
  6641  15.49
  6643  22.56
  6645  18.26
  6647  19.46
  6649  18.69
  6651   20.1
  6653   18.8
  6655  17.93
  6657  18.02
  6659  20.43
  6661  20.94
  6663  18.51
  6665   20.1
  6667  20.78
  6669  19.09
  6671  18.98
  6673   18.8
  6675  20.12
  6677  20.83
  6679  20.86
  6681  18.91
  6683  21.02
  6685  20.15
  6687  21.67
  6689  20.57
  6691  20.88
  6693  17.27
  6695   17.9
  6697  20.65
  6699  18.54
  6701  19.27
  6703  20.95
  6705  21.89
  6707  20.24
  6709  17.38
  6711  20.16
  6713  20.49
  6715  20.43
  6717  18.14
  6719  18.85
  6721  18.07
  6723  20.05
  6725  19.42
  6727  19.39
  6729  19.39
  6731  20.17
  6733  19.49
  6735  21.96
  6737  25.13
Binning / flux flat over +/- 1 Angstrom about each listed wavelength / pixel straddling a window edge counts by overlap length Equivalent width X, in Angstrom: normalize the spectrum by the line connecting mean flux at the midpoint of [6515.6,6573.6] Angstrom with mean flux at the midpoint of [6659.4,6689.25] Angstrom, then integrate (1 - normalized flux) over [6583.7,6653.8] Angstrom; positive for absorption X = 1.1 Angstrom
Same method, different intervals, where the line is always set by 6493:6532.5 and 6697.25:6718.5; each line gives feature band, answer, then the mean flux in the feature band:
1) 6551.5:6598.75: -1.3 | 21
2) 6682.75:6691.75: -0.4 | 20.8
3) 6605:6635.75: 0.0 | 20.2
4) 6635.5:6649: 0.6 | 19.2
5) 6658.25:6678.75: 0.1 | 19.9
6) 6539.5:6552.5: -0.1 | 20.8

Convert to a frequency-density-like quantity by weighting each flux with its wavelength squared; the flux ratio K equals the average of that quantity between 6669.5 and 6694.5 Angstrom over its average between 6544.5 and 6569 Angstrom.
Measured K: 1.0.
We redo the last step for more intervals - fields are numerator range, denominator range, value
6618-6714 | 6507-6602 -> 0.97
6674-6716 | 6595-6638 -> 1.01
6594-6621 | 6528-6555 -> 0.98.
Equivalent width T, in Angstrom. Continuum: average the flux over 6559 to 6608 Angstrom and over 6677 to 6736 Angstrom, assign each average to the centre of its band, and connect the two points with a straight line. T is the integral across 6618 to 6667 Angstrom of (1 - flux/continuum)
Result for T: 1.7 Angstrom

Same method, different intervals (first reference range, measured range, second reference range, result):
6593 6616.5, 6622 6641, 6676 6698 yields 0.5 Angstrom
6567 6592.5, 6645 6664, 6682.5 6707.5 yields 1.2 Angstrom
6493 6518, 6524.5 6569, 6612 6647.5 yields -1.6 Angstrom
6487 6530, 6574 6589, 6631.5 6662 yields -1.9 Angstrom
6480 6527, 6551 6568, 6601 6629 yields 0.0 Angstrom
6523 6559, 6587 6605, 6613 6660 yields -0.1 Angstrom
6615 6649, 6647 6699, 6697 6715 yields 0.6 Angstrom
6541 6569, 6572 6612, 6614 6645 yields -1.3 Angstrom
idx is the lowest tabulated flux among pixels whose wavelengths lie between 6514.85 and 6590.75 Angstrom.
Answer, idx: 18.15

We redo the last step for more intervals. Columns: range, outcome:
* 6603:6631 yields 18.19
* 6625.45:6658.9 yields 15.49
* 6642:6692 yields 17.93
